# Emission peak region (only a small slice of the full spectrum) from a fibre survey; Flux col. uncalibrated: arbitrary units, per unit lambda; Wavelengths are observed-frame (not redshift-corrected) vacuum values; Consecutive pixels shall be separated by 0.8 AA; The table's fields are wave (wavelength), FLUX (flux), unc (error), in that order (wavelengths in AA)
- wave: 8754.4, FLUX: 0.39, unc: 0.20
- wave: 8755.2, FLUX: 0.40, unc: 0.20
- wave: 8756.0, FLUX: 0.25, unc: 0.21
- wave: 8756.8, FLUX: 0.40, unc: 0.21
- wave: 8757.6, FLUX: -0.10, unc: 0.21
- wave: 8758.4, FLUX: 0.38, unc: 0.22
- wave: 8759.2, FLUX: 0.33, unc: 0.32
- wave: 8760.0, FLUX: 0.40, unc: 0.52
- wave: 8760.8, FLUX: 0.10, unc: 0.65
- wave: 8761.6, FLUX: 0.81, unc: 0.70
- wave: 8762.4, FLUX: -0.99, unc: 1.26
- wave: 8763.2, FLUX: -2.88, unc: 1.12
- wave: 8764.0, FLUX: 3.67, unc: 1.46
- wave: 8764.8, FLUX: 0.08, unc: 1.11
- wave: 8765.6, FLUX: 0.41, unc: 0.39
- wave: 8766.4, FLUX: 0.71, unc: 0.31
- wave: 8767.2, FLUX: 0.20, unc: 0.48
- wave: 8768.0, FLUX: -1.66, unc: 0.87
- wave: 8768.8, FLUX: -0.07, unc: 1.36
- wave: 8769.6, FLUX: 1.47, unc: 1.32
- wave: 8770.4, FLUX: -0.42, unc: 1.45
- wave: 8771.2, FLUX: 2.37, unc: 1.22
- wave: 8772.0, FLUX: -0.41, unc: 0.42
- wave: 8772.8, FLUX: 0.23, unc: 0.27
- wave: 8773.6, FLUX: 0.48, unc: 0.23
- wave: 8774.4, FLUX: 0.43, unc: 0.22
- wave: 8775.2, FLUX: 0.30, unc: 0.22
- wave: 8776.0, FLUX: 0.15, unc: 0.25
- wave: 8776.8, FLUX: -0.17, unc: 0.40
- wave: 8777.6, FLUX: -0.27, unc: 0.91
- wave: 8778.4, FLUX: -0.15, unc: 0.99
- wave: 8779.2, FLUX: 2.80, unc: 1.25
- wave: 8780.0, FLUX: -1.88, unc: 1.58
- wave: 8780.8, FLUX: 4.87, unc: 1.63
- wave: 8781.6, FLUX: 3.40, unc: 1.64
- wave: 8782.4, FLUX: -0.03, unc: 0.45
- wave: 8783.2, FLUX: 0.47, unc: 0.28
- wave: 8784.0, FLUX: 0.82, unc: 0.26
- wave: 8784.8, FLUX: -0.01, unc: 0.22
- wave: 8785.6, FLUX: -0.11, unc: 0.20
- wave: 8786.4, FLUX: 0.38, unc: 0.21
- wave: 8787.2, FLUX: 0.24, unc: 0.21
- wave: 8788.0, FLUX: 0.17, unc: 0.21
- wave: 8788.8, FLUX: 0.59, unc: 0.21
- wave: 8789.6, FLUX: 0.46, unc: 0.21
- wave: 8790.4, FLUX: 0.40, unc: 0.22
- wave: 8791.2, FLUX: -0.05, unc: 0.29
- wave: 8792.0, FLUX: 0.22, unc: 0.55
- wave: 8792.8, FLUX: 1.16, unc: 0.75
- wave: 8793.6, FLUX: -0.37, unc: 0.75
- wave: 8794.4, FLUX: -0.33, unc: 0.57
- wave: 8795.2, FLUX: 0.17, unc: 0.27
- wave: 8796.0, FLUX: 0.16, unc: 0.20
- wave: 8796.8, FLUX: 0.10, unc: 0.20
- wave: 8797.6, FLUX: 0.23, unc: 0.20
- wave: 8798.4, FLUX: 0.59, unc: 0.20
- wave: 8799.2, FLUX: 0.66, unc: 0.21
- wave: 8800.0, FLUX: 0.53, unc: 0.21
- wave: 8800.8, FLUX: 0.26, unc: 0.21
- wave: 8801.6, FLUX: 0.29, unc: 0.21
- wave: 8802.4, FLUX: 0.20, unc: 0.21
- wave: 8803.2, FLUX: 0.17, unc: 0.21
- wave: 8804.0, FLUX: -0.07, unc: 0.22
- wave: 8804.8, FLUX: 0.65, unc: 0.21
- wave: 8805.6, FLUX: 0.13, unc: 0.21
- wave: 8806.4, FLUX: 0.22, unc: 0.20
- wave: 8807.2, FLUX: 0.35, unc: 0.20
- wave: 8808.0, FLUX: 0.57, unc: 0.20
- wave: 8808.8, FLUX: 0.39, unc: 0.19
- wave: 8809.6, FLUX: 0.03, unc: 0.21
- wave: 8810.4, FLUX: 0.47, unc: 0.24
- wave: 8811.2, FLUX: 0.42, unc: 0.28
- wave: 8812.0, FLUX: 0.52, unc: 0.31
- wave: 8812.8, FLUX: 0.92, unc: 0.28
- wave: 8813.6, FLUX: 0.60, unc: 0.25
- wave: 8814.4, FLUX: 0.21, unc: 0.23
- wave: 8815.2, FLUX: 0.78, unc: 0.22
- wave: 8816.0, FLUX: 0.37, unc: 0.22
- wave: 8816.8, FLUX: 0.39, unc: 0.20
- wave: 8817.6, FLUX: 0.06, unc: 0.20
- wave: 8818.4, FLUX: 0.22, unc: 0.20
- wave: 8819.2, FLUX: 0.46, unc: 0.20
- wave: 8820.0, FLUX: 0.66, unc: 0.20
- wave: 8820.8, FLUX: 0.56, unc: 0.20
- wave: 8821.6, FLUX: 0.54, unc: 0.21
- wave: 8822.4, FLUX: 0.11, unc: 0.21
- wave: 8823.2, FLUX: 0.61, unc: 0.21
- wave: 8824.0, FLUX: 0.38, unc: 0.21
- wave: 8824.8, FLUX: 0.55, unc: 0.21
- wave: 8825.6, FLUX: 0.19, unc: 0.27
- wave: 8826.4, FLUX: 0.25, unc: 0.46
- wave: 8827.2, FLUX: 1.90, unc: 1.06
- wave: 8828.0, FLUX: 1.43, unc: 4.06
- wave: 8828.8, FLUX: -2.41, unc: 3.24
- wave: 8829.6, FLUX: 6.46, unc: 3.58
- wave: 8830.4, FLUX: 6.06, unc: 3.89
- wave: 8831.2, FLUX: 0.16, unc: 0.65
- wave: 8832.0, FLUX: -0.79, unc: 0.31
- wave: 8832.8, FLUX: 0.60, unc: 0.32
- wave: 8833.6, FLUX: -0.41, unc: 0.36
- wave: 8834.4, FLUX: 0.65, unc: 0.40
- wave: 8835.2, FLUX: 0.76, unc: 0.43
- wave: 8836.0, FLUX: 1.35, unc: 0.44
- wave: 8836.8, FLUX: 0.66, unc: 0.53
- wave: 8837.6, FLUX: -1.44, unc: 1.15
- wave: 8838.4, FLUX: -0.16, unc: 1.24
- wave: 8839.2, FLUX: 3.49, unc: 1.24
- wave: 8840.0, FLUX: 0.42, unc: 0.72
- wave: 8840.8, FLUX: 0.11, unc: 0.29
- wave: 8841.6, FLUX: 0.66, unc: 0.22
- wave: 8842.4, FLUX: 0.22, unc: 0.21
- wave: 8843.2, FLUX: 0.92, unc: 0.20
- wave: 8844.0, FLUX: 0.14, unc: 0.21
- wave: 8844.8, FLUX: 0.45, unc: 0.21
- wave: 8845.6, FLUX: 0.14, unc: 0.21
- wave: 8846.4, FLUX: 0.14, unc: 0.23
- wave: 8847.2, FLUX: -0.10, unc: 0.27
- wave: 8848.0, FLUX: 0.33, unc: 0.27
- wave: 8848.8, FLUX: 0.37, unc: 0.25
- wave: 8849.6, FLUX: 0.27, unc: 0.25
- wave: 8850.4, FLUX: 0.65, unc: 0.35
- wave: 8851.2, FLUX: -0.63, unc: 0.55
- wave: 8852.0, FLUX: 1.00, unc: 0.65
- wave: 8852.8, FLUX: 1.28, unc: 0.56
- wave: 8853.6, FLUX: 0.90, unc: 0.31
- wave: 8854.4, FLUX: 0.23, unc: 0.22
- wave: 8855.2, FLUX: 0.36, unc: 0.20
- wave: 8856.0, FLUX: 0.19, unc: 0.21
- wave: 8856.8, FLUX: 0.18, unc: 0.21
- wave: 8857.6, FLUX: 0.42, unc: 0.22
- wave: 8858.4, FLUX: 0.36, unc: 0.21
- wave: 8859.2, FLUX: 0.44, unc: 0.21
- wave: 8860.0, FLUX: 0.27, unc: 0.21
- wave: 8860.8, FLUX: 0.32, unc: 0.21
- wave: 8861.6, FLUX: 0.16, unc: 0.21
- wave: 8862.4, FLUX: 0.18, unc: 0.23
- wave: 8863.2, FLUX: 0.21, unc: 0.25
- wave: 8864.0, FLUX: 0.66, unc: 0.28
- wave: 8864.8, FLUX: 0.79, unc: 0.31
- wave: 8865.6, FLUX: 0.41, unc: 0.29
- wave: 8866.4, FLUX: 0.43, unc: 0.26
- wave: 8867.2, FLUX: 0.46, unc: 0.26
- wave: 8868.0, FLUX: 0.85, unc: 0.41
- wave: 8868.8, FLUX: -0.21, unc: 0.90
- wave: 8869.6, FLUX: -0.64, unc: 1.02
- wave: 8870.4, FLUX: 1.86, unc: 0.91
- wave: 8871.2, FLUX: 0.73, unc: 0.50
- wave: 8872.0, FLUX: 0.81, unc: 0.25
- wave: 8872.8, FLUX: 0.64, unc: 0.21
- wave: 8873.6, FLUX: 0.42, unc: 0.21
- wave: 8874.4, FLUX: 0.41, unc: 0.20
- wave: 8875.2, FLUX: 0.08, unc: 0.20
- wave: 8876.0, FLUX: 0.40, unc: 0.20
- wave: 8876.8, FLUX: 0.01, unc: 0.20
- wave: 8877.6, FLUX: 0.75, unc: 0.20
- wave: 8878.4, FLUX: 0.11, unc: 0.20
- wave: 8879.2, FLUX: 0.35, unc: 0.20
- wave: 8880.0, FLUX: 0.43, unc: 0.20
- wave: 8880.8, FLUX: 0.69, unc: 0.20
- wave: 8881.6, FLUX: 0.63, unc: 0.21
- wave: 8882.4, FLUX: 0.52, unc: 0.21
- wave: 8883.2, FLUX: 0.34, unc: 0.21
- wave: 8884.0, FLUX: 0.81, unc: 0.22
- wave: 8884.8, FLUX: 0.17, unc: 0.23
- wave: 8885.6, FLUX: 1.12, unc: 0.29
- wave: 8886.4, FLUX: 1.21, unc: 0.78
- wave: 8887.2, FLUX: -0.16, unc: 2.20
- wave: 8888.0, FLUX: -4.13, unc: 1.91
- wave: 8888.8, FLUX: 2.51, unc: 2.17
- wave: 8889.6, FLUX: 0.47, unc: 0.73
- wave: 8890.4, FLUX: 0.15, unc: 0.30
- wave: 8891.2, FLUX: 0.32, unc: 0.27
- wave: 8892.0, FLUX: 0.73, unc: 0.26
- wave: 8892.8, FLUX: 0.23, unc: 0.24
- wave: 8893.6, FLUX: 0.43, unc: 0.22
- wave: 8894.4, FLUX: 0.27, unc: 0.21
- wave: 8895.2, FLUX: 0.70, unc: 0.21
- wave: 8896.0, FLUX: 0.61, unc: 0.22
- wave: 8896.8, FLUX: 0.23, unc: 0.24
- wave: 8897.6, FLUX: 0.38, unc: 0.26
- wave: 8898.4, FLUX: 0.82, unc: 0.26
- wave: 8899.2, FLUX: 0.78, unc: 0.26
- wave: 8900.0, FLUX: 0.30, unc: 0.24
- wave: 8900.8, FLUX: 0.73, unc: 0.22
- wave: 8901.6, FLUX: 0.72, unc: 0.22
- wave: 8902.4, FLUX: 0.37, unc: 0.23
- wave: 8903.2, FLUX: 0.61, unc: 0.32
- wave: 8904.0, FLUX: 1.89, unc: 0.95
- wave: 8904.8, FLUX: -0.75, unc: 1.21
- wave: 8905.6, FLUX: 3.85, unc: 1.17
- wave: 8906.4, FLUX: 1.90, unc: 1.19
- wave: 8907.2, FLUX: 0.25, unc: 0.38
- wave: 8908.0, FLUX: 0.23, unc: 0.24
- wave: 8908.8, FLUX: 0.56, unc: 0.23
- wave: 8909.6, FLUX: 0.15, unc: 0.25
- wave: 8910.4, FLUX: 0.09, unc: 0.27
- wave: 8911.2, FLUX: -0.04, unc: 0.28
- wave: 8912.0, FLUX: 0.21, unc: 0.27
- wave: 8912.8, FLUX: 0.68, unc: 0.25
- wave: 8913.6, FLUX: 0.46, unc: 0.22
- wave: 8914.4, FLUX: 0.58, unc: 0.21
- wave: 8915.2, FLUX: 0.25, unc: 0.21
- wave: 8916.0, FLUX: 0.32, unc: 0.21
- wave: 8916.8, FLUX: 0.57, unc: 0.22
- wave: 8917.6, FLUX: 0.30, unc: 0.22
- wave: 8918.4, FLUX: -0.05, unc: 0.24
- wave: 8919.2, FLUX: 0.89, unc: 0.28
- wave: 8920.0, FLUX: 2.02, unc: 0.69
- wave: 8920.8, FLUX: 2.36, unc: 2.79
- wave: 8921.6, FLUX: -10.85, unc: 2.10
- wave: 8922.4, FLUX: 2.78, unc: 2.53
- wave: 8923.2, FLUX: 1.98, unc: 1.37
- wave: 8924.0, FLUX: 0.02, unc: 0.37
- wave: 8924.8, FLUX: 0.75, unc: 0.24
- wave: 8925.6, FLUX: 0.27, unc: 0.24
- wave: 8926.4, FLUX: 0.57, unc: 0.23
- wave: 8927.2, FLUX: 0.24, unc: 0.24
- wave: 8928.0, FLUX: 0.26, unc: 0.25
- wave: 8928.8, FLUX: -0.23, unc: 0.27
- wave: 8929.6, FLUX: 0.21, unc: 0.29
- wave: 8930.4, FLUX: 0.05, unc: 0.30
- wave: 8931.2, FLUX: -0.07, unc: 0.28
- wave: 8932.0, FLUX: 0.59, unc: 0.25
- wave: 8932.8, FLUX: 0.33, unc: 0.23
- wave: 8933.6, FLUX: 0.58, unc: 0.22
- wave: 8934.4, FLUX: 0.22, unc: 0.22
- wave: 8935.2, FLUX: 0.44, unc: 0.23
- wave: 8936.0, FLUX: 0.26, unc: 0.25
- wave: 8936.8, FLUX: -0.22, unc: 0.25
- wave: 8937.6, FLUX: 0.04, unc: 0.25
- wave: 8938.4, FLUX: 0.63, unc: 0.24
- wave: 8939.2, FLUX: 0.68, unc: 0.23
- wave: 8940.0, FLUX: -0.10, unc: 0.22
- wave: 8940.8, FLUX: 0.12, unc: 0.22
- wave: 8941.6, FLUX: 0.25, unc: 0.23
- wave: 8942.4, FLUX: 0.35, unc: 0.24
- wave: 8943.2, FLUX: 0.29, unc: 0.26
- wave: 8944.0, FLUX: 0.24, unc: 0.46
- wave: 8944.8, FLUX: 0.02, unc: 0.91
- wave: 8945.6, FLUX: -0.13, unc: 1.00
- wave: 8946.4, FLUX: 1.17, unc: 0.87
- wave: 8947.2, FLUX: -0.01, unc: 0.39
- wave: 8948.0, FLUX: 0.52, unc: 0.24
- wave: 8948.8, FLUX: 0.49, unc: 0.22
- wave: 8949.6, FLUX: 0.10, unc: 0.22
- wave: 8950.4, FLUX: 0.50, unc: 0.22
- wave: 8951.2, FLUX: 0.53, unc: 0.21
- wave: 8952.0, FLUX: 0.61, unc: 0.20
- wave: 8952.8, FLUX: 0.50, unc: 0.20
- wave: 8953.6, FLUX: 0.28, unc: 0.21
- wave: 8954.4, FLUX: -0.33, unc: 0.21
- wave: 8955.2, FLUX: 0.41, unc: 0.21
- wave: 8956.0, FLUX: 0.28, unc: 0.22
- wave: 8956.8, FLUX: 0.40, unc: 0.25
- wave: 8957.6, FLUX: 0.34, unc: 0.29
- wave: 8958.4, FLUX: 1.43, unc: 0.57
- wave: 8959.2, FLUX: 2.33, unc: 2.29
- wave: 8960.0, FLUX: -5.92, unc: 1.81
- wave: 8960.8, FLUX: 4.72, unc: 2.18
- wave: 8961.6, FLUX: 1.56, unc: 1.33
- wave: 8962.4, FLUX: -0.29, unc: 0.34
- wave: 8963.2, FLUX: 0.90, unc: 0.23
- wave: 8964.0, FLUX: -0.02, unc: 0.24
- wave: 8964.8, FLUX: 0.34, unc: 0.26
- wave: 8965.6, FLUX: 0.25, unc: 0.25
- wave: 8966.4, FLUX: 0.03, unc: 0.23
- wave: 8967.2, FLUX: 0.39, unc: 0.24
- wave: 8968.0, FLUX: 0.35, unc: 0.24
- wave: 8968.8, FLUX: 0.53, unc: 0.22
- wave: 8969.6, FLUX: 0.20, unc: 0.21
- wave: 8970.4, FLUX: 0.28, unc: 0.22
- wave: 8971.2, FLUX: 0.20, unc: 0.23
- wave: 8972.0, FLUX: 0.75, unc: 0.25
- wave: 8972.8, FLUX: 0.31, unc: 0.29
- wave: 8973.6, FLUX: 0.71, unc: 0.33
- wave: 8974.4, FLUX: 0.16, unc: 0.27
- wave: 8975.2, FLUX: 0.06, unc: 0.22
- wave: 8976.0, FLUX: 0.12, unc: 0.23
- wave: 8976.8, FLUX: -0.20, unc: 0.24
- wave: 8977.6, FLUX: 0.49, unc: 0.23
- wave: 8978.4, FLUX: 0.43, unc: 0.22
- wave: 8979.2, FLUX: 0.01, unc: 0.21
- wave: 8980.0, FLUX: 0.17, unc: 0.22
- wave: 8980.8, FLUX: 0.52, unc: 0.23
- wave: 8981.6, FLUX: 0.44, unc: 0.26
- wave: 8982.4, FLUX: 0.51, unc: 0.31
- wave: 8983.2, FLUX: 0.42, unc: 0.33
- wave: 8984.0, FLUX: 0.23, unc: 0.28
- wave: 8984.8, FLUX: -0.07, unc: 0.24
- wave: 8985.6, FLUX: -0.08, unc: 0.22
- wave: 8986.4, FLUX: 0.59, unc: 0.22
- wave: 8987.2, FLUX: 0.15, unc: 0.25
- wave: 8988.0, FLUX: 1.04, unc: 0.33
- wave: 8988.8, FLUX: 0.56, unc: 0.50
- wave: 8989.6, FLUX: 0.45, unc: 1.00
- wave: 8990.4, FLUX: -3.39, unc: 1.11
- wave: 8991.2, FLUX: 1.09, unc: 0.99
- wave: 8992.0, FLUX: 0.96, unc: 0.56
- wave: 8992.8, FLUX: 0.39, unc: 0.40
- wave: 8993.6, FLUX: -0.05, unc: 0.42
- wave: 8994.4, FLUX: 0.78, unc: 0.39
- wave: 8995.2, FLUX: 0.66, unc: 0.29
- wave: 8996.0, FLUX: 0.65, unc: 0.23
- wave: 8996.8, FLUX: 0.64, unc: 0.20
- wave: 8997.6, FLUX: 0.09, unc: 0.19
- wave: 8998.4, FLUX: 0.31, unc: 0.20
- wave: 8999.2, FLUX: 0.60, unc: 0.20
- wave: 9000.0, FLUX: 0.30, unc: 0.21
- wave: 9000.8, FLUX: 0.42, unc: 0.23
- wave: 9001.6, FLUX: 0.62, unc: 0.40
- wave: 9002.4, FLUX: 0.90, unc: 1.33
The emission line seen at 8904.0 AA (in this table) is Mg II 2798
